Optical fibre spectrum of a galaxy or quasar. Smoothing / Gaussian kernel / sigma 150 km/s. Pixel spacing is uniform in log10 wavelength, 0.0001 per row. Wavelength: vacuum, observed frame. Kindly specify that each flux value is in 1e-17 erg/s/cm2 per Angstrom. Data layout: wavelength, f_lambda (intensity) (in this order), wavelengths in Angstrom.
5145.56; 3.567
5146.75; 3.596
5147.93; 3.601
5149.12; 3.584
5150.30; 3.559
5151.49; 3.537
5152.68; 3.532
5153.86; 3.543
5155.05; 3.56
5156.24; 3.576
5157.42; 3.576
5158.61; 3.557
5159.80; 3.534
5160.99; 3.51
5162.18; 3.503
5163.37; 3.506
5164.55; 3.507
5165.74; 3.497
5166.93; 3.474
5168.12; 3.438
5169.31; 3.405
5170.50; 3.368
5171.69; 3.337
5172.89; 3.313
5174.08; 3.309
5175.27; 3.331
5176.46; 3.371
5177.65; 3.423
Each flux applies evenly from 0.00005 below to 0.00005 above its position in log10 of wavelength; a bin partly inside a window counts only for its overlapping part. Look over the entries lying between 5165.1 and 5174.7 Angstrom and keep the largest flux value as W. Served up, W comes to 3.497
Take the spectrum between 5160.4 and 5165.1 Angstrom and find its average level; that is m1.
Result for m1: 3.51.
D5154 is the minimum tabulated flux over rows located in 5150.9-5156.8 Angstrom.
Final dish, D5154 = 3.532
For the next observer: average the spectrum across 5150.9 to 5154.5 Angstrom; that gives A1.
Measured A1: 3.54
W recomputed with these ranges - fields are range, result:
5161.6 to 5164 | 3.506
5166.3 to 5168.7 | 3.474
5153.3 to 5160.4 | 3.576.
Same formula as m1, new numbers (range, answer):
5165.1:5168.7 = 3.47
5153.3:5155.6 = 3.55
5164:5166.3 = 3.5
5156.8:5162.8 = 3.54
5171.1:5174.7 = 3.31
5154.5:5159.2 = 3.57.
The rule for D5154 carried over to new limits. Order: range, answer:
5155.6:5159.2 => 3.557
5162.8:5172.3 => 3.337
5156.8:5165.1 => 3.503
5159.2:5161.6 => 3.51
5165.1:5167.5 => 3.474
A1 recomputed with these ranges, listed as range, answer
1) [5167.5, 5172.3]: 3.38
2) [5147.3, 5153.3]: 3.57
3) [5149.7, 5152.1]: 3.55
